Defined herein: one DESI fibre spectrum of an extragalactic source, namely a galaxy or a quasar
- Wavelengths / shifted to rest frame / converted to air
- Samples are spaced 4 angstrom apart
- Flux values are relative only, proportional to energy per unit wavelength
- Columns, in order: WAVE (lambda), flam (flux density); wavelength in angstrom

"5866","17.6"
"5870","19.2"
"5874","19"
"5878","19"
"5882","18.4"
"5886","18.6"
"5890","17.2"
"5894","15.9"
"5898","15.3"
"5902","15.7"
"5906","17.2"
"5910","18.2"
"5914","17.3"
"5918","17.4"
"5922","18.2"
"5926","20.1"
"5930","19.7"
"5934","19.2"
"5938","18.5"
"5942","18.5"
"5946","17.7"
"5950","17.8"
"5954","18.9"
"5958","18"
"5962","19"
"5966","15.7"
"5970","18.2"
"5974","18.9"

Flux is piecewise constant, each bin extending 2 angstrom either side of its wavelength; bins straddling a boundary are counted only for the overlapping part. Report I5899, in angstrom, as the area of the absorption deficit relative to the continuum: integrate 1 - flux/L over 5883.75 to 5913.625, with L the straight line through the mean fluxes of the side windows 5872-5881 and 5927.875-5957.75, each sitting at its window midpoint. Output 3.0 angstrom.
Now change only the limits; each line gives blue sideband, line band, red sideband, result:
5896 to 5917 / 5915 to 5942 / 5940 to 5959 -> -2.0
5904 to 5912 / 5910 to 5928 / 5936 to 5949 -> -0.4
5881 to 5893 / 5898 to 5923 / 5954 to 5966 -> 1.1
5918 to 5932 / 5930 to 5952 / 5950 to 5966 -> 0.2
